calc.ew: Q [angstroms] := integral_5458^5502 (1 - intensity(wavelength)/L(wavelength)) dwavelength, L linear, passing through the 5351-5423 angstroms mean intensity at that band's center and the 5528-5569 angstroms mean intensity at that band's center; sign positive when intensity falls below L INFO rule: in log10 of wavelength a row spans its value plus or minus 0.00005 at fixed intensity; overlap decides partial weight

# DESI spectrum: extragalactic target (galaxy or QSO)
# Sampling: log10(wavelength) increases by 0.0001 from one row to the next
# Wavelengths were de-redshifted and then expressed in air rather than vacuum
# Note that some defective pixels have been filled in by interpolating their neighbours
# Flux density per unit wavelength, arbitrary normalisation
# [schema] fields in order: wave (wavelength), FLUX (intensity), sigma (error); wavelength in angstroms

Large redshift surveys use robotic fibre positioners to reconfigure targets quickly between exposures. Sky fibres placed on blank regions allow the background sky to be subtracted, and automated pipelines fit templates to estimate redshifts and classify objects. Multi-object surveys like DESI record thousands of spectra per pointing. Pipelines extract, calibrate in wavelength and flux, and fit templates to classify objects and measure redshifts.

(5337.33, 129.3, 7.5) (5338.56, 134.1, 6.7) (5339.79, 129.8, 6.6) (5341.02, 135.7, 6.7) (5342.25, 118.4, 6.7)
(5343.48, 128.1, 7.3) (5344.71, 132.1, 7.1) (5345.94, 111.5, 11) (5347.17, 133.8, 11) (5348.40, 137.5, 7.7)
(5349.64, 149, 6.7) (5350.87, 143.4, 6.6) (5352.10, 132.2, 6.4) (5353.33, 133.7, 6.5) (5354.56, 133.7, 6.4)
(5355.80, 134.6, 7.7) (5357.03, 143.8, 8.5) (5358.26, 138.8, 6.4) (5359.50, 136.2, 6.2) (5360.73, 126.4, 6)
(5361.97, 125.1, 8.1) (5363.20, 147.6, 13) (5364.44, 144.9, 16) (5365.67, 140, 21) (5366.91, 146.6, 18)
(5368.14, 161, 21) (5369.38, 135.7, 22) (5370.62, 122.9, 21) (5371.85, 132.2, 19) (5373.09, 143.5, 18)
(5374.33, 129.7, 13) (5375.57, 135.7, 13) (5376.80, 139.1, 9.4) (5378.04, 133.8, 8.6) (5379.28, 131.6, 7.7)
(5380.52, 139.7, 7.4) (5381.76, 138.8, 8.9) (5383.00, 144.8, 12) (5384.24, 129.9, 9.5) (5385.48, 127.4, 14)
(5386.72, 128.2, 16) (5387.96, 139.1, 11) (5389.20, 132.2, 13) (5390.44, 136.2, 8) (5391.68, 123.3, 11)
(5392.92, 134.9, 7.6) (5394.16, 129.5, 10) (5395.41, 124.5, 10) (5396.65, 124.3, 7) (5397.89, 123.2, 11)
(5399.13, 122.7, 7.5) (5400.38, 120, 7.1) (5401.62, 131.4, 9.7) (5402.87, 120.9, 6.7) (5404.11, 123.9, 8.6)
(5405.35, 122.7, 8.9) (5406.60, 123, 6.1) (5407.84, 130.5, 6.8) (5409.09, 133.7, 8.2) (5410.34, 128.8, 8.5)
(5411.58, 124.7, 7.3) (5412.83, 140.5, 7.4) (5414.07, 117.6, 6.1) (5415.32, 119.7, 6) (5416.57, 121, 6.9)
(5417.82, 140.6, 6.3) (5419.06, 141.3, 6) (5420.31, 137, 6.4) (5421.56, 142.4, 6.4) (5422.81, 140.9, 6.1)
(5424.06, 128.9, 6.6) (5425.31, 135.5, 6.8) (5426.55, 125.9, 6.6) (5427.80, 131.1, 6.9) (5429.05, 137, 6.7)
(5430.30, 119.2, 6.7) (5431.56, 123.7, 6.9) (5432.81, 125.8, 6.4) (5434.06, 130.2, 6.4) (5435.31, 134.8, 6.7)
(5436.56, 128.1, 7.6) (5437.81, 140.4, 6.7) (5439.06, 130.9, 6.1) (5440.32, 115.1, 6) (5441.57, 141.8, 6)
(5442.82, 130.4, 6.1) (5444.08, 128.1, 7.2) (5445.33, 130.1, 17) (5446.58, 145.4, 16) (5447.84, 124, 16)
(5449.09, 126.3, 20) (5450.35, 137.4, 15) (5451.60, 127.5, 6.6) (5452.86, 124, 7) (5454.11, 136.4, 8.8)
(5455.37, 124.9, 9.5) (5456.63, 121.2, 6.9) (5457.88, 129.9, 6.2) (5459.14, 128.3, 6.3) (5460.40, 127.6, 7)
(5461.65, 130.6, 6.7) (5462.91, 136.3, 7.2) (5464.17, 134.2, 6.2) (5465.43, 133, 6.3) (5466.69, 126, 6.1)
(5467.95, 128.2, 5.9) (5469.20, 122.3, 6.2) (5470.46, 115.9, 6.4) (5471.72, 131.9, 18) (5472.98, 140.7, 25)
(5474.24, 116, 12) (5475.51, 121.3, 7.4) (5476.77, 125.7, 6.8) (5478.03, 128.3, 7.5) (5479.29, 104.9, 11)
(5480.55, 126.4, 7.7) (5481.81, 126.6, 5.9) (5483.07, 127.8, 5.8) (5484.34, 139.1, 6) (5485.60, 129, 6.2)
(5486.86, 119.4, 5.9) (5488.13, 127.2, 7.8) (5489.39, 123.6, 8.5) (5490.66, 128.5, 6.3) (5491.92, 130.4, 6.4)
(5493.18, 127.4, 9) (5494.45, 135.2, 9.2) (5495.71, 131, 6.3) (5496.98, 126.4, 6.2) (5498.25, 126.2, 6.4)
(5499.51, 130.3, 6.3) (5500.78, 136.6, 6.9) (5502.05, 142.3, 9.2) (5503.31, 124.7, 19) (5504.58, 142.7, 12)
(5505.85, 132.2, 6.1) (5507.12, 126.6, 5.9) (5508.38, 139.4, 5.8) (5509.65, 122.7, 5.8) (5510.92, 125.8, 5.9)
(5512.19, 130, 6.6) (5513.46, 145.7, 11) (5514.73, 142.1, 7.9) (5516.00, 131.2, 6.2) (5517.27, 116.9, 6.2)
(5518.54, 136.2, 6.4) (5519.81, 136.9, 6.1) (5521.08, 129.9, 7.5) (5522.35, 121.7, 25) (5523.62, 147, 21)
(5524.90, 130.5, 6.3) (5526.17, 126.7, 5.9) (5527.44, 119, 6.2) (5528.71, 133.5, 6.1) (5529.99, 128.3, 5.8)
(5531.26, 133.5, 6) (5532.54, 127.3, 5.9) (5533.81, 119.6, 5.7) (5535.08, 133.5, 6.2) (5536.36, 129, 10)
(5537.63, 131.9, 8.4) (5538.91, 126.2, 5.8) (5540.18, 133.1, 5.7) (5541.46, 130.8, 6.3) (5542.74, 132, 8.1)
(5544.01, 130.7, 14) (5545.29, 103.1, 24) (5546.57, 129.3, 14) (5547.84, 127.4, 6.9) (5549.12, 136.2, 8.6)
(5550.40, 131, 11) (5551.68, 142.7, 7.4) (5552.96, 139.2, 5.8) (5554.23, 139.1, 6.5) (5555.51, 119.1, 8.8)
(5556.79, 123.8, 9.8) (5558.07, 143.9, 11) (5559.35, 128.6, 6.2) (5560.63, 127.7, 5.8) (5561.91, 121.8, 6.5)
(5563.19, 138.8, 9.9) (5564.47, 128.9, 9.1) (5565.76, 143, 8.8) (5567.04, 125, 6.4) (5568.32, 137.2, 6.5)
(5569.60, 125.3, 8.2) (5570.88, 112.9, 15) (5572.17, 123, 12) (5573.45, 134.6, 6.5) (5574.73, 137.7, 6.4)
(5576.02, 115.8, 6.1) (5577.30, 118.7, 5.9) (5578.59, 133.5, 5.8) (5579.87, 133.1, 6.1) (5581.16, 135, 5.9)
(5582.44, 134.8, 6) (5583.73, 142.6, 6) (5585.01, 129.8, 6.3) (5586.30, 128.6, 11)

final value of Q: 1.2 angstroms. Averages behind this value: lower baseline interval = 133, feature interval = 128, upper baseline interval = 130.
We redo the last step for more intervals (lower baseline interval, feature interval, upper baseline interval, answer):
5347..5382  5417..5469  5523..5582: 1.3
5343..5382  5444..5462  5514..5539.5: 0.5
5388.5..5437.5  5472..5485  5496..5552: 0.4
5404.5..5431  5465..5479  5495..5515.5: 0.7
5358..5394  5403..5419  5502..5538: 0.9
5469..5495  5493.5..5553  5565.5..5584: -1.5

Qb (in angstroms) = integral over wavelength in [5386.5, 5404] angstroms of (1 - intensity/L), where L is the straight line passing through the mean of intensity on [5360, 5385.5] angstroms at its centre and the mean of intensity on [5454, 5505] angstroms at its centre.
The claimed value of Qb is 0.98 angstroms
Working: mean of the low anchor 137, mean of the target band 128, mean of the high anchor 128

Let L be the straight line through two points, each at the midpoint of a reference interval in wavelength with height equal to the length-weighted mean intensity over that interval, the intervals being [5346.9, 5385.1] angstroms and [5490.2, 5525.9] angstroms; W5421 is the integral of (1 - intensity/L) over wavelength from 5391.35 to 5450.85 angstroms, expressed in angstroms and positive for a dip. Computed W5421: 2.6 angstroms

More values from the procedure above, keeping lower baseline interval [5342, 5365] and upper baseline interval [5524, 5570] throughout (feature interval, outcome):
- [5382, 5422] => 1.19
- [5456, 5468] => 0.22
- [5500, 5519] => -0.30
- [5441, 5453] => 0.05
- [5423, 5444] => 0.40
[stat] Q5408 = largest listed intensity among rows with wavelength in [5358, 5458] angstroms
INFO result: 161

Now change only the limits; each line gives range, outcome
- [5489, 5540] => 147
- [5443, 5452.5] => 145.4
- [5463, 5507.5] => 142.7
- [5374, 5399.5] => 144.8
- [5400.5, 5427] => 142.4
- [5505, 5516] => 145.7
